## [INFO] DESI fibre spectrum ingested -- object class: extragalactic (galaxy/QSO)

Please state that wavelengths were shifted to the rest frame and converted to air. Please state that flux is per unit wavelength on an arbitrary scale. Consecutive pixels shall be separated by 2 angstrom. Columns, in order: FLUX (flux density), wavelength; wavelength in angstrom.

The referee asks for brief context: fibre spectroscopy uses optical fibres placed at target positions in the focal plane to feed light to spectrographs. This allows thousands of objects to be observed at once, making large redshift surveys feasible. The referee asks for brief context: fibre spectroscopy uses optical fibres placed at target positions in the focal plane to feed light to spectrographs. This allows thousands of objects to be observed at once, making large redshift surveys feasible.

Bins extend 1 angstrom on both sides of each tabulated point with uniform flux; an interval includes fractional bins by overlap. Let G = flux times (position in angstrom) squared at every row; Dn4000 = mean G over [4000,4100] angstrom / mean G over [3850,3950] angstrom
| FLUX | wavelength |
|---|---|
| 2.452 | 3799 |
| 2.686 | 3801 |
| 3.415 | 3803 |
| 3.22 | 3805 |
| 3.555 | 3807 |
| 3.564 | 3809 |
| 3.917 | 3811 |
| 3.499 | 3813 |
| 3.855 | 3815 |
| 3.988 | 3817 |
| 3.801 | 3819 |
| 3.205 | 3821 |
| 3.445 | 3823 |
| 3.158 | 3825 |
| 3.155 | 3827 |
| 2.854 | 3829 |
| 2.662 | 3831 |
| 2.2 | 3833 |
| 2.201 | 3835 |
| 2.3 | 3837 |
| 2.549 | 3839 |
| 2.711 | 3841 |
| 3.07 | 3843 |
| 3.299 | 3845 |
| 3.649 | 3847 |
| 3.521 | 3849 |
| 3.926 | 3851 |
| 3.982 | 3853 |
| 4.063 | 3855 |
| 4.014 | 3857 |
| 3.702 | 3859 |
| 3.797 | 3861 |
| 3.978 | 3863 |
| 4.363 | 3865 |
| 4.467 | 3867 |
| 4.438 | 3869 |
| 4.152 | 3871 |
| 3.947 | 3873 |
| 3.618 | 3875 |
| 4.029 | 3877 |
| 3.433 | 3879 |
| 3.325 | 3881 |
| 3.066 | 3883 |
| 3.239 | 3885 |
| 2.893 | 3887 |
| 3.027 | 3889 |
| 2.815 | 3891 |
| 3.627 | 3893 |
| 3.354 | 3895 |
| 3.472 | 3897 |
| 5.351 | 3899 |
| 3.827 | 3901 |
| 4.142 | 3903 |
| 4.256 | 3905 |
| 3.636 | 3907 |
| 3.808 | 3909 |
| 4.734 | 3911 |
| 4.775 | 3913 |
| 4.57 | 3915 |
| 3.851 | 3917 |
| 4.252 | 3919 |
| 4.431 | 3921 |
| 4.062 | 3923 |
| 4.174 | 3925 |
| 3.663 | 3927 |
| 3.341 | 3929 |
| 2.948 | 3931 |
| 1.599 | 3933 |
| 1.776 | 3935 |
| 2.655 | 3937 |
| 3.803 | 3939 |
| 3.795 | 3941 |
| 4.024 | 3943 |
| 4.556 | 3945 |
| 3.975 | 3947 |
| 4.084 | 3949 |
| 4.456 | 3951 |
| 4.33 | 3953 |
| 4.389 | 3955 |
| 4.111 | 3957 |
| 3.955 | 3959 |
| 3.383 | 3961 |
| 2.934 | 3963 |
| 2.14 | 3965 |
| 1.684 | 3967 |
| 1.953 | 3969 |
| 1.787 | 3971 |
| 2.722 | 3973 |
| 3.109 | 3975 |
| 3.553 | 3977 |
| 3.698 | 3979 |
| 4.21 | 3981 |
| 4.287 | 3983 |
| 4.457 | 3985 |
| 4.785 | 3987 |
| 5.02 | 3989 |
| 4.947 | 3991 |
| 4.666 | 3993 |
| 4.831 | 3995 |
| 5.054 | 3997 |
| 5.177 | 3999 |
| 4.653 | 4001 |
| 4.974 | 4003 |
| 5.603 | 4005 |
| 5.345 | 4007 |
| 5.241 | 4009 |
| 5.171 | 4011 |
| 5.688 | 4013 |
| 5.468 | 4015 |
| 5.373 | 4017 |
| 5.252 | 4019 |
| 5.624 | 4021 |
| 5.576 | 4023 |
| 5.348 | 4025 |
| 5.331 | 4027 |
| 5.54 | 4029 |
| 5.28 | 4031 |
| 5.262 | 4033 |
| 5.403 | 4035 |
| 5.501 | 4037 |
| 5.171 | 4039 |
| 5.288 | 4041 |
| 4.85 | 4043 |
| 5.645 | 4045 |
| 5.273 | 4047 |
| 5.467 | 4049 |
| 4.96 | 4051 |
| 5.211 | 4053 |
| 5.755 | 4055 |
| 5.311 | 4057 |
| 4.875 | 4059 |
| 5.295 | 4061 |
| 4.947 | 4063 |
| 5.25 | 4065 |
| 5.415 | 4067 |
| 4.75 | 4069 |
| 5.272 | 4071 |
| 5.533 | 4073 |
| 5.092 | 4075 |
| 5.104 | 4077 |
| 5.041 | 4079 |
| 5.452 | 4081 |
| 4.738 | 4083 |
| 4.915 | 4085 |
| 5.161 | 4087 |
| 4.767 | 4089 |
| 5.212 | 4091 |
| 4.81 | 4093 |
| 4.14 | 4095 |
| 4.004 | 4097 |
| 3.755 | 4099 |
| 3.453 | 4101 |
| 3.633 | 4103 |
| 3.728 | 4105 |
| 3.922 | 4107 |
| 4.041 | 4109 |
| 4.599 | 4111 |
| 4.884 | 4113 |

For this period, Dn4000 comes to 1.47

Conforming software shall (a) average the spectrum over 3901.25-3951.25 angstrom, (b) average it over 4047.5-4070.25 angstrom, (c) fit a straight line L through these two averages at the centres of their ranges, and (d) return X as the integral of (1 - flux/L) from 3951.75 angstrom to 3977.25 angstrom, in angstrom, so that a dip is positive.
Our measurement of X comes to 6.76 angstrom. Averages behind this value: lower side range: 3.81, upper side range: 5.21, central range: 3.08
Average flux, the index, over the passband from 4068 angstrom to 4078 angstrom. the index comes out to 5.15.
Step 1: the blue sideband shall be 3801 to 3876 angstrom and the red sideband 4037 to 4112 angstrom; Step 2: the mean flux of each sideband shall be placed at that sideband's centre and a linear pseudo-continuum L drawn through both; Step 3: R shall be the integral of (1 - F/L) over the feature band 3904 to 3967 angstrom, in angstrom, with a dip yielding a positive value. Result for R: 5.0 angstrom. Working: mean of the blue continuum 3.48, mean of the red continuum 4.87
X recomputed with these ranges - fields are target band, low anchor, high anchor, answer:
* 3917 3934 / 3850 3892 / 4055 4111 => 1.7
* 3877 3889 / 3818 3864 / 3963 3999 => 0.6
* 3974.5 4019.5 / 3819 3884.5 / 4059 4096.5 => -3.5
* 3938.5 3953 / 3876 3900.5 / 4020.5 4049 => 0.3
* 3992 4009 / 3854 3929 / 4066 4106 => -2.8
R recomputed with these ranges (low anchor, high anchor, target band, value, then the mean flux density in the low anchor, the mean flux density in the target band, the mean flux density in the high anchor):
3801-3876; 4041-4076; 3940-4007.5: 8.3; 3.48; 4.01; 5.23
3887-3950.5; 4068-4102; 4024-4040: -3.3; 3.75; 5.35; 4.78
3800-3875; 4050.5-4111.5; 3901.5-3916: -1.5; 3.47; 4.26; 4.78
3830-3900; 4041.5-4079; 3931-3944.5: 3.7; 3.49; 3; 5.22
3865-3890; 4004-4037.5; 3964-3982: 7.7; 3.67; 2.76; 5.41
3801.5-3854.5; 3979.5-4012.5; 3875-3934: 4.3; 3.26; 3.71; 4.89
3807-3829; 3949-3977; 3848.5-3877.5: -4.9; 3.53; 4.01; 3.2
